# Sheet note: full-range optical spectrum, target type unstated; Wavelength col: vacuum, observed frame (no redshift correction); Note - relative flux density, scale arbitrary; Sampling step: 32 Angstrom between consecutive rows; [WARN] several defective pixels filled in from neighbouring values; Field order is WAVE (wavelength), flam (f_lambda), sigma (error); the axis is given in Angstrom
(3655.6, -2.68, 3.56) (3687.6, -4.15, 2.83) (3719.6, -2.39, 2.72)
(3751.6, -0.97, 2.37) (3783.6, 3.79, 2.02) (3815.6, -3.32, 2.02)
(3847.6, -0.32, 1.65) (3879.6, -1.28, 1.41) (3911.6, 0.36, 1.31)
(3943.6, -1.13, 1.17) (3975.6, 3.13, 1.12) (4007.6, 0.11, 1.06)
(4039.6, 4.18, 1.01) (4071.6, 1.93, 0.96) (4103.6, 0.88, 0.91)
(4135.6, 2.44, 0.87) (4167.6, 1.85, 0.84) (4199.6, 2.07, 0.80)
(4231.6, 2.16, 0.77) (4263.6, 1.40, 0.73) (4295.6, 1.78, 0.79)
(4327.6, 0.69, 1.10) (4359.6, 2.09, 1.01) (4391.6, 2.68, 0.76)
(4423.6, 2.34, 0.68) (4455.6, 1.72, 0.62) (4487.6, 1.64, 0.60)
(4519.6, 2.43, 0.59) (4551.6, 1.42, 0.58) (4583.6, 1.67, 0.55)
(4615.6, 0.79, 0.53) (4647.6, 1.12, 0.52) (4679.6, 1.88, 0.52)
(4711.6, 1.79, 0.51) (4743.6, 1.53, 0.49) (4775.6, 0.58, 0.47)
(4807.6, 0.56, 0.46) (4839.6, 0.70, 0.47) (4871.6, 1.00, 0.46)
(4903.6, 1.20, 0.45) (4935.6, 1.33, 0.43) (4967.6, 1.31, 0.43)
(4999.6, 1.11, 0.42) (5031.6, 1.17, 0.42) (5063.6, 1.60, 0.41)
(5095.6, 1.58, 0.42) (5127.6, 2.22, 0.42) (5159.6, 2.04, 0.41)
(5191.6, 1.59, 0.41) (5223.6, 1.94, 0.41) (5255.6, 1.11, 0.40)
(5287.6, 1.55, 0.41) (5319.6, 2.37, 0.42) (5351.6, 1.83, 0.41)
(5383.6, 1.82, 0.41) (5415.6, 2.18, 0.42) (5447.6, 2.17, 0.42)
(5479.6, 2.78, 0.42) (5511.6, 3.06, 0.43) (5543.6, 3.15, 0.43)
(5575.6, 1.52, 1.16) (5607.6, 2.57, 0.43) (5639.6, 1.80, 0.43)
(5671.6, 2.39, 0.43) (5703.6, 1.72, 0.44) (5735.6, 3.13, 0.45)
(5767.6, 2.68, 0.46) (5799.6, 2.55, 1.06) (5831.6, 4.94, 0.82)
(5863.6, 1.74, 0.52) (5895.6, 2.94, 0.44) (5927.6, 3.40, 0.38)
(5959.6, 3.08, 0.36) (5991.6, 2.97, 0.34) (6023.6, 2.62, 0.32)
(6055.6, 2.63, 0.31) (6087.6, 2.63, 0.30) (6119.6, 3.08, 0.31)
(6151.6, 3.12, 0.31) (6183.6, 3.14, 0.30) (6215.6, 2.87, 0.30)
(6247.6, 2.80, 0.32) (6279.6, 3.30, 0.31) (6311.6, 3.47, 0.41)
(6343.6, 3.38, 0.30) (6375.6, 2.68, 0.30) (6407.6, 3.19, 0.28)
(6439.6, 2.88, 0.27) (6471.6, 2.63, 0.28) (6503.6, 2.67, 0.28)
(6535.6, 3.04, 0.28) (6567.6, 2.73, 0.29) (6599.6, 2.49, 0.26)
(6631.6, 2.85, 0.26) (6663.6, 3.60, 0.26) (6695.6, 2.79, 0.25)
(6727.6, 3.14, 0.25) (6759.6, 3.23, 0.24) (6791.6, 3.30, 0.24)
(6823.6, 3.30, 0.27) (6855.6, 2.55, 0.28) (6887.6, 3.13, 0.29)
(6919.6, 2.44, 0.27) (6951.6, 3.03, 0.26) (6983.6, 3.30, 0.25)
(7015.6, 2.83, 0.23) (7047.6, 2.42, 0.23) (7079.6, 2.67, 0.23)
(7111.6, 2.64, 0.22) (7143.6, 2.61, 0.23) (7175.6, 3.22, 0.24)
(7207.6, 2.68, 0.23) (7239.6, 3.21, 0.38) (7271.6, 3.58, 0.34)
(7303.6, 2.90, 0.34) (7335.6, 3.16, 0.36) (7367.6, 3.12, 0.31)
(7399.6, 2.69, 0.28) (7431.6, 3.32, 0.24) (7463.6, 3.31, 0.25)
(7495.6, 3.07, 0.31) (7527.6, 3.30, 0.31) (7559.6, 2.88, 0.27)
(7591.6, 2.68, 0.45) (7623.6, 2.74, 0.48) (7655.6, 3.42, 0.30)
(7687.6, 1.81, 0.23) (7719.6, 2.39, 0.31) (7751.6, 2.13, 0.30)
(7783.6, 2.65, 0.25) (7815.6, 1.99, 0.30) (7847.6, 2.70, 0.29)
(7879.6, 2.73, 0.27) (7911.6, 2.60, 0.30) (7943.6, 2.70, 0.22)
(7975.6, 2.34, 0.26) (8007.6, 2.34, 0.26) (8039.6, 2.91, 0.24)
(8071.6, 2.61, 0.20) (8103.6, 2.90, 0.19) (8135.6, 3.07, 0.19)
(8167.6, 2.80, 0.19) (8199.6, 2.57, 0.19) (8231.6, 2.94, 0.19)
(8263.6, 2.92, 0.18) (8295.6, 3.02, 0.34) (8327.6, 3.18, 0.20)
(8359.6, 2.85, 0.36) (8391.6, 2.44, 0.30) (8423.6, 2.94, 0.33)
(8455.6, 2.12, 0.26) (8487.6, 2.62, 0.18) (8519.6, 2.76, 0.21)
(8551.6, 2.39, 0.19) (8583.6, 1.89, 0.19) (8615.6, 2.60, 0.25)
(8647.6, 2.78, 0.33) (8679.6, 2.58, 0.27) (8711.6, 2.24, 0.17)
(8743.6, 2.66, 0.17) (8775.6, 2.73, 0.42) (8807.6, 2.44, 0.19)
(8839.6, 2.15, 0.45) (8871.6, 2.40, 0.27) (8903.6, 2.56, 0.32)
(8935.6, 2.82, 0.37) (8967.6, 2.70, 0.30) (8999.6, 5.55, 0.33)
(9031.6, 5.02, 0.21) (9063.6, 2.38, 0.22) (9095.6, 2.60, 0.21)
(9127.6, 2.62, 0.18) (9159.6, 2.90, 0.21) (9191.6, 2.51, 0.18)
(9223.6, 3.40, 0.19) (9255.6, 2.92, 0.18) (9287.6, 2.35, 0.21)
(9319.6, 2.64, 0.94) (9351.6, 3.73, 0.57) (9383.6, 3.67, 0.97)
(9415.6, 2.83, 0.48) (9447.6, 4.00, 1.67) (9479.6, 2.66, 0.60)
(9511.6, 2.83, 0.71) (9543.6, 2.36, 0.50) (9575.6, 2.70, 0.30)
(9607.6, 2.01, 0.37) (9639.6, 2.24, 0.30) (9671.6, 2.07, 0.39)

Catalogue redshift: 0.37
